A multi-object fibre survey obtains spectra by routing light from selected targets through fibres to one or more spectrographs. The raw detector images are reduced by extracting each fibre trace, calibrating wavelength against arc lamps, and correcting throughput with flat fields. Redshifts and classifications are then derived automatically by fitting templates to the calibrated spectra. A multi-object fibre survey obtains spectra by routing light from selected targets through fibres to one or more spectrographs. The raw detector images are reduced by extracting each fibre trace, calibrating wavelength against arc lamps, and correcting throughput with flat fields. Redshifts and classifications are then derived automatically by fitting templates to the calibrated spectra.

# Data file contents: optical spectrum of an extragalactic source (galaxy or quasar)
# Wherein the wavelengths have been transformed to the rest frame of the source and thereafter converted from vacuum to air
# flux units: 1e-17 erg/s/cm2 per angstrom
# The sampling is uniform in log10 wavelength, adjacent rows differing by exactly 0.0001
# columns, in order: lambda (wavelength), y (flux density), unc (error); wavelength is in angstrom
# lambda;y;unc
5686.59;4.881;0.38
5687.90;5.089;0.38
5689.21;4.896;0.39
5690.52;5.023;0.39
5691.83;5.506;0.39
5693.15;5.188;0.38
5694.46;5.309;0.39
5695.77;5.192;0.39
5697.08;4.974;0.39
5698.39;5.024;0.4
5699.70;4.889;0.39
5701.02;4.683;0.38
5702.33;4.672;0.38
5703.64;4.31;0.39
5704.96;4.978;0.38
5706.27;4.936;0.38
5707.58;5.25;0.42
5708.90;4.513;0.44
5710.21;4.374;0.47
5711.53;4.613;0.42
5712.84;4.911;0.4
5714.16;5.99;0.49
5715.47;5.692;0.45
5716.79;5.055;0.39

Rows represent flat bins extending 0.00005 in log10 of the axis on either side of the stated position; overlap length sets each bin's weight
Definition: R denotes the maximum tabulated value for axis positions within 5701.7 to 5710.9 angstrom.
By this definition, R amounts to 5.25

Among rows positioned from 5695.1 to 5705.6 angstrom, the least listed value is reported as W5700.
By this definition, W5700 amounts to 4.31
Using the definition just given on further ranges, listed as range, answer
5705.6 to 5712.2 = 4.374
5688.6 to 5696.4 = 4.896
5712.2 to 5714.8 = 4.911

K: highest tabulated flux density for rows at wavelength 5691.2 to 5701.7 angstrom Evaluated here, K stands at 5.506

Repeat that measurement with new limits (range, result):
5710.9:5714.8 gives 5.99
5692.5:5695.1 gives 5.309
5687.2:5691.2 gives 5.089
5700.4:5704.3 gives 4.683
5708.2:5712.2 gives 4.613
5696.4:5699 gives 5.024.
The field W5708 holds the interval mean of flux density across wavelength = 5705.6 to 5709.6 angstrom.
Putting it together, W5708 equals 4.9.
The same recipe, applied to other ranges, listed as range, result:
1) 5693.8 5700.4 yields 5.08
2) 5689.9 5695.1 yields 5.25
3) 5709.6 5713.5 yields 4.63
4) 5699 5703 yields 4.75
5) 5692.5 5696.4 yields 5.23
